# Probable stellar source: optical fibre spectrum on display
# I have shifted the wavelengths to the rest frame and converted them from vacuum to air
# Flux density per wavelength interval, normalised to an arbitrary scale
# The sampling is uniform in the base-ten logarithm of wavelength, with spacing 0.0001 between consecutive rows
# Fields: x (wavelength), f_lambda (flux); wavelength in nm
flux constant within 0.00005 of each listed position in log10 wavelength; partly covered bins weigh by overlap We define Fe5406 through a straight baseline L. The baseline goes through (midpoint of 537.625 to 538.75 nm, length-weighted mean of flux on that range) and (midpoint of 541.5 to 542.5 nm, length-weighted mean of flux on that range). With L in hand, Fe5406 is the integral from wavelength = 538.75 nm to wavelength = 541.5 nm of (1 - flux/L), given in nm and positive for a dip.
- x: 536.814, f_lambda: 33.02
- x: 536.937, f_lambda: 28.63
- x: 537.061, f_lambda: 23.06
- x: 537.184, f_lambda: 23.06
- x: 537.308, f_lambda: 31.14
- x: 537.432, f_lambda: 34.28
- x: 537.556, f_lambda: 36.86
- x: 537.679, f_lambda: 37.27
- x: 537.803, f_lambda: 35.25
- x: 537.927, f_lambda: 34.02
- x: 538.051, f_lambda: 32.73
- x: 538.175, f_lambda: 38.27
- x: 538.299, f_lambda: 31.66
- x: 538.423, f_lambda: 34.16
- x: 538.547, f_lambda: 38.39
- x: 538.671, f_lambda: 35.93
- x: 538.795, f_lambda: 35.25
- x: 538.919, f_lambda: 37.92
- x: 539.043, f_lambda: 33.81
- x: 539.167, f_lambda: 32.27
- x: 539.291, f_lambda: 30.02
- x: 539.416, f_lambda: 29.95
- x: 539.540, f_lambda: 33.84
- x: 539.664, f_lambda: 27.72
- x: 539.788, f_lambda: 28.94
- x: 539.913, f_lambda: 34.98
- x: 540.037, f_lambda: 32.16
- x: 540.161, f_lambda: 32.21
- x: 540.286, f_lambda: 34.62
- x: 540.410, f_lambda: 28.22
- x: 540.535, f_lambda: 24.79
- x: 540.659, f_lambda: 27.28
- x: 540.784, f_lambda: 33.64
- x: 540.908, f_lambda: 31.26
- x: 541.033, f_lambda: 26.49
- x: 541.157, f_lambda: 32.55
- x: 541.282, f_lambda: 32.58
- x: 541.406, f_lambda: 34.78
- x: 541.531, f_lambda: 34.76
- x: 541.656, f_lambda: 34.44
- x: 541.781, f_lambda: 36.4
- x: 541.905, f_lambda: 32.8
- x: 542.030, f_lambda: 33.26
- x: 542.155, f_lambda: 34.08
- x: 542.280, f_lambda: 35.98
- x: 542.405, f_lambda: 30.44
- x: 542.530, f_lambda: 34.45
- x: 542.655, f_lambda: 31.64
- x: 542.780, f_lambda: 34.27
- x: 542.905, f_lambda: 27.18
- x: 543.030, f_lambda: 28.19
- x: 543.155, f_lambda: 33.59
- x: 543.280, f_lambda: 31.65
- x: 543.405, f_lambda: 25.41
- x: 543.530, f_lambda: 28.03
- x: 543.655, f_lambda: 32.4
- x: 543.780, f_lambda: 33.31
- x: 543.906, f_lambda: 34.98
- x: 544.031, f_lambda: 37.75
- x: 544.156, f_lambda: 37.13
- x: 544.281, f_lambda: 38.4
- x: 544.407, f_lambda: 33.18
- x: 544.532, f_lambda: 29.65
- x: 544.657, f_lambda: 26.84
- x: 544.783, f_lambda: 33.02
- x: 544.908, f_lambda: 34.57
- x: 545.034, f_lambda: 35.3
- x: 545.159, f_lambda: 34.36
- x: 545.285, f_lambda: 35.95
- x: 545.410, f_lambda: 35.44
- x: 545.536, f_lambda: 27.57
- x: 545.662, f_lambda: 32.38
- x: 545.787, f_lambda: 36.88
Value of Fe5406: 0.24 nm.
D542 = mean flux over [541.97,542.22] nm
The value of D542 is 33.7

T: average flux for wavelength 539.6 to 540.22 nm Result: 31.2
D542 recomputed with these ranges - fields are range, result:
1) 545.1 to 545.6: 33.3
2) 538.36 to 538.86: 35.9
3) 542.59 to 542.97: 31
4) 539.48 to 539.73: 30.8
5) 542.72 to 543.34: 31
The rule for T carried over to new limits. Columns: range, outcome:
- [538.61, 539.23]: 35.1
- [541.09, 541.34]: 32.5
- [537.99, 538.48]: 34.2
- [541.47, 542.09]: 34.3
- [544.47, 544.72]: 28.3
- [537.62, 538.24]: 35.4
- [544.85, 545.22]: 34.7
